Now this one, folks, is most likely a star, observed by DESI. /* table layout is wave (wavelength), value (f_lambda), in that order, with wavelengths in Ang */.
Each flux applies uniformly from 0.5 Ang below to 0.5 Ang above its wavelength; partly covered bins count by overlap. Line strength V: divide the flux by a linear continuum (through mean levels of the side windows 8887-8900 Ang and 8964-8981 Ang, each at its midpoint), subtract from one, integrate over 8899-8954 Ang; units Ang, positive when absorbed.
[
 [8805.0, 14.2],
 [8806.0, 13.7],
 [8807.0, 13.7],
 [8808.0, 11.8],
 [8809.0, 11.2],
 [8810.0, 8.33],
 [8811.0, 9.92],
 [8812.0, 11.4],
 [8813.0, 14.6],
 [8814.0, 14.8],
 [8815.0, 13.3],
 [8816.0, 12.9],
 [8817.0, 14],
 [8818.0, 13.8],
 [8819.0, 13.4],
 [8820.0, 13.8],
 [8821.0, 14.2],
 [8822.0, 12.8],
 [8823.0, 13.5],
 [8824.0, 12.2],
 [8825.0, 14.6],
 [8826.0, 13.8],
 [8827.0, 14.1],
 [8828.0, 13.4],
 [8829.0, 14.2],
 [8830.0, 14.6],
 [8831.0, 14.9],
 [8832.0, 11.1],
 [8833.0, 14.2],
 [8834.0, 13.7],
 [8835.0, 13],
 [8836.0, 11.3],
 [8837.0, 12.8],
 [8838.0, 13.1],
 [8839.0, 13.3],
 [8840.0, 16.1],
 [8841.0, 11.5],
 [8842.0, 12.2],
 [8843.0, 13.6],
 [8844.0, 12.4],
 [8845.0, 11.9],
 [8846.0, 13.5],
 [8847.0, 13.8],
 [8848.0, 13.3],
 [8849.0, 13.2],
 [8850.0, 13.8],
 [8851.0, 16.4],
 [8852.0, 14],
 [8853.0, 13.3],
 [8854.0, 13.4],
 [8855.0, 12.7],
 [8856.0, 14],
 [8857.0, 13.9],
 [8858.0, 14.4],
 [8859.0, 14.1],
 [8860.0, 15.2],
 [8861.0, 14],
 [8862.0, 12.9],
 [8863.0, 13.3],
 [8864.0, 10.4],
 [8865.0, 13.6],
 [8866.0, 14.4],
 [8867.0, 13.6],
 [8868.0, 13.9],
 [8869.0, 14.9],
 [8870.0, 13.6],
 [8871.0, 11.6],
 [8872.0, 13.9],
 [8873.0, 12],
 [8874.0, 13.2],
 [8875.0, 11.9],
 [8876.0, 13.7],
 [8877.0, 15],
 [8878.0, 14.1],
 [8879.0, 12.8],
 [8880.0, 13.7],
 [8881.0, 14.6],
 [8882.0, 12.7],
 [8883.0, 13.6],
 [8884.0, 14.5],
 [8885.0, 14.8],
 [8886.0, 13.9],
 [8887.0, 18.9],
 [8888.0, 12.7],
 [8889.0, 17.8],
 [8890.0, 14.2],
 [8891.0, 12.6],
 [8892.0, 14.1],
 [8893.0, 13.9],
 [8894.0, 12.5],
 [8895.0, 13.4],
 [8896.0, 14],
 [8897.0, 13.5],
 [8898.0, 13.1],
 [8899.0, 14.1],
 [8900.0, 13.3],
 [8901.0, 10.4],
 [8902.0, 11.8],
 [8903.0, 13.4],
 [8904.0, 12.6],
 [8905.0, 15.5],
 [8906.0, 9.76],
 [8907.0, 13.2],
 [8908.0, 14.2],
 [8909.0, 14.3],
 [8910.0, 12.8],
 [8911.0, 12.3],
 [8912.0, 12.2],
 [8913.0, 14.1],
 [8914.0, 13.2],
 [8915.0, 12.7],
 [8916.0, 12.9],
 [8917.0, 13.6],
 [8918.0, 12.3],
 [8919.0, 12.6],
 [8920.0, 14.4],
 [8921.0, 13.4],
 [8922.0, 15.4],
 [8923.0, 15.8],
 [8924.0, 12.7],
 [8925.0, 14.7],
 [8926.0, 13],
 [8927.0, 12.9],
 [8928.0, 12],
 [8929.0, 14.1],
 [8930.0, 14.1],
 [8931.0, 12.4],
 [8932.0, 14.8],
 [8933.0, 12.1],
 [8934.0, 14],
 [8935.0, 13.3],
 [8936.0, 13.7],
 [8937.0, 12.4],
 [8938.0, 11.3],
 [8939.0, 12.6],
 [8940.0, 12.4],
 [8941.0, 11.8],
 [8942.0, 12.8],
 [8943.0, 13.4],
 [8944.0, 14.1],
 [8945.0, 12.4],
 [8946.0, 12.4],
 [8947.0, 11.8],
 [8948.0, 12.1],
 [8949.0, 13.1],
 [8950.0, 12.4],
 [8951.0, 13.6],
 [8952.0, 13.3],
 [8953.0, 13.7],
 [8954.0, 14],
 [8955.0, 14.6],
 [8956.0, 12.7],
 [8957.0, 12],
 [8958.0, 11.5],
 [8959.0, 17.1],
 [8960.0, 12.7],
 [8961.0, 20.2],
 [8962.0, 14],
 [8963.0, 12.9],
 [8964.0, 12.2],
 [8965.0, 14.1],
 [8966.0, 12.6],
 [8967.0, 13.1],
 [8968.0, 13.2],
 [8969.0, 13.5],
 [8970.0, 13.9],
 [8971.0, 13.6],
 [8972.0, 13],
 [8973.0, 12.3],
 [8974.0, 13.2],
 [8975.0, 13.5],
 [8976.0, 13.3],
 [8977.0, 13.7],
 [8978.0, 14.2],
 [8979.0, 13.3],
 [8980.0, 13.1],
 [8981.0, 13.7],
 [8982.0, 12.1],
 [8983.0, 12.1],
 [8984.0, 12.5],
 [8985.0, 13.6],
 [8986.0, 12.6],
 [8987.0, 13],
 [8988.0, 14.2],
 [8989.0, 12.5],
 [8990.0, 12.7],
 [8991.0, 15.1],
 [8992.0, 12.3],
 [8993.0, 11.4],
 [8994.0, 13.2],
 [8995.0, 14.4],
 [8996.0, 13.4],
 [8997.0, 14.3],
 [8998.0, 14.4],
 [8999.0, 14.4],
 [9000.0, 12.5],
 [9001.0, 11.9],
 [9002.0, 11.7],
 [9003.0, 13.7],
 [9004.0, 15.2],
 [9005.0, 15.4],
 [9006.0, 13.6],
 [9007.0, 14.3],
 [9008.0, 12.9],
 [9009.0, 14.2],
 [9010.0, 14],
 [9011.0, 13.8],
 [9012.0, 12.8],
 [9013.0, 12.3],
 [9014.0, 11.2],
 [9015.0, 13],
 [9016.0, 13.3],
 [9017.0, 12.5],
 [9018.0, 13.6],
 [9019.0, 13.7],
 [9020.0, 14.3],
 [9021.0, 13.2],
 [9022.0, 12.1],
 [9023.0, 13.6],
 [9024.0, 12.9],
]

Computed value 2.54 Ang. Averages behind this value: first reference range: 14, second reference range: 13.3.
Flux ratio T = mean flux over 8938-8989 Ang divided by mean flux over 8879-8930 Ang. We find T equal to 0.98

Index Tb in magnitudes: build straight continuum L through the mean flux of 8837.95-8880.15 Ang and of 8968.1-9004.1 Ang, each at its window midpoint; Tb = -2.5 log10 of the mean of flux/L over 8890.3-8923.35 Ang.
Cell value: 0.01 mag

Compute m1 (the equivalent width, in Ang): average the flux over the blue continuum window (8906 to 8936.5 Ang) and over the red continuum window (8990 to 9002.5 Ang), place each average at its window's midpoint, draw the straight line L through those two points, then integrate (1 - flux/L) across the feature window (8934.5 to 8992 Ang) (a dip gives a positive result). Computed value 0.31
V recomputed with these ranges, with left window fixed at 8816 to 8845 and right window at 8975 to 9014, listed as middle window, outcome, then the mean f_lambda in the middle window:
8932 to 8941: 0.4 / 12.8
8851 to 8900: -1.5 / 13.8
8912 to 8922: 0.0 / 13.3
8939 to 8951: 0.6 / 12.7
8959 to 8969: -0.5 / 14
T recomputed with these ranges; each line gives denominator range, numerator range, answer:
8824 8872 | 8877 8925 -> 1.01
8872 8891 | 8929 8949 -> 0.91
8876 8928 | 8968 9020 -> 0.98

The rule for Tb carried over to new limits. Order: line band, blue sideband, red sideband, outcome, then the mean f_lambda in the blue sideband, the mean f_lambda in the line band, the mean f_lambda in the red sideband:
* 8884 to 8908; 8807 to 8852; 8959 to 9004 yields -0.03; 13.2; 13.7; 13.4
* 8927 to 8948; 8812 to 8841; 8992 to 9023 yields 0.05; 13.6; 12.9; 13.3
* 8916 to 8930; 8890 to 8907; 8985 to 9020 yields -0.04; 13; 13.6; 13.4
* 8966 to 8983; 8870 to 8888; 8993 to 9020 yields 0.02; 13.8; 13.2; 13.4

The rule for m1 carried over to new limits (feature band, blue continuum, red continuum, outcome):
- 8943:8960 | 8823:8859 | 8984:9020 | 0.28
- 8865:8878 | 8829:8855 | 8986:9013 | -0.10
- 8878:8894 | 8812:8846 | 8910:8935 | -1.03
